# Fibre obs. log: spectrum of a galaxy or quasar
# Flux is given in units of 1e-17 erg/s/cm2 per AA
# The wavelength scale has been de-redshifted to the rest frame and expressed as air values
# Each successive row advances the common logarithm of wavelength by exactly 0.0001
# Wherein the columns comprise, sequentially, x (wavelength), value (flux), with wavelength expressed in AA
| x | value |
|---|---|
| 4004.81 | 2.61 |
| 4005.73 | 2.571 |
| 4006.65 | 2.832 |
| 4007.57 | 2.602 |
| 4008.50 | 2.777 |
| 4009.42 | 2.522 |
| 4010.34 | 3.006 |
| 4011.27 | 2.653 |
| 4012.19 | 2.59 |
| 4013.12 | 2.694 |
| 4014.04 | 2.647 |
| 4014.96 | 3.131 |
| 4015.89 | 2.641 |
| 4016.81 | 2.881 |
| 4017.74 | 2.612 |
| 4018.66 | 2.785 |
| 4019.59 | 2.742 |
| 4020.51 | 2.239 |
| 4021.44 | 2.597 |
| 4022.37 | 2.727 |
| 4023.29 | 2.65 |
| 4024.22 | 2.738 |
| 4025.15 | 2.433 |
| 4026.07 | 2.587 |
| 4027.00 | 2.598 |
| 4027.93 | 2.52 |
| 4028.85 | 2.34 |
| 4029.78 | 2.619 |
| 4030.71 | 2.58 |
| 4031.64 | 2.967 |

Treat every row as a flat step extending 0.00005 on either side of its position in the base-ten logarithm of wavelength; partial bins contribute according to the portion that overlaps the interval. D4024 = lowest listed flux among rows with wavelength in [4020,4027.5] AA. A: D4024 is 2.239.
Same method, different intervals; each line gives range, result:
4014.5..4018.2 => 2.612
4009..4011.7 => 2.522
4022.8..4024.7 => 2.65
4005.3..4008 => 2.571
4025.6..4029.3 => 2.34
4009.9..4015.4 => 2.59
